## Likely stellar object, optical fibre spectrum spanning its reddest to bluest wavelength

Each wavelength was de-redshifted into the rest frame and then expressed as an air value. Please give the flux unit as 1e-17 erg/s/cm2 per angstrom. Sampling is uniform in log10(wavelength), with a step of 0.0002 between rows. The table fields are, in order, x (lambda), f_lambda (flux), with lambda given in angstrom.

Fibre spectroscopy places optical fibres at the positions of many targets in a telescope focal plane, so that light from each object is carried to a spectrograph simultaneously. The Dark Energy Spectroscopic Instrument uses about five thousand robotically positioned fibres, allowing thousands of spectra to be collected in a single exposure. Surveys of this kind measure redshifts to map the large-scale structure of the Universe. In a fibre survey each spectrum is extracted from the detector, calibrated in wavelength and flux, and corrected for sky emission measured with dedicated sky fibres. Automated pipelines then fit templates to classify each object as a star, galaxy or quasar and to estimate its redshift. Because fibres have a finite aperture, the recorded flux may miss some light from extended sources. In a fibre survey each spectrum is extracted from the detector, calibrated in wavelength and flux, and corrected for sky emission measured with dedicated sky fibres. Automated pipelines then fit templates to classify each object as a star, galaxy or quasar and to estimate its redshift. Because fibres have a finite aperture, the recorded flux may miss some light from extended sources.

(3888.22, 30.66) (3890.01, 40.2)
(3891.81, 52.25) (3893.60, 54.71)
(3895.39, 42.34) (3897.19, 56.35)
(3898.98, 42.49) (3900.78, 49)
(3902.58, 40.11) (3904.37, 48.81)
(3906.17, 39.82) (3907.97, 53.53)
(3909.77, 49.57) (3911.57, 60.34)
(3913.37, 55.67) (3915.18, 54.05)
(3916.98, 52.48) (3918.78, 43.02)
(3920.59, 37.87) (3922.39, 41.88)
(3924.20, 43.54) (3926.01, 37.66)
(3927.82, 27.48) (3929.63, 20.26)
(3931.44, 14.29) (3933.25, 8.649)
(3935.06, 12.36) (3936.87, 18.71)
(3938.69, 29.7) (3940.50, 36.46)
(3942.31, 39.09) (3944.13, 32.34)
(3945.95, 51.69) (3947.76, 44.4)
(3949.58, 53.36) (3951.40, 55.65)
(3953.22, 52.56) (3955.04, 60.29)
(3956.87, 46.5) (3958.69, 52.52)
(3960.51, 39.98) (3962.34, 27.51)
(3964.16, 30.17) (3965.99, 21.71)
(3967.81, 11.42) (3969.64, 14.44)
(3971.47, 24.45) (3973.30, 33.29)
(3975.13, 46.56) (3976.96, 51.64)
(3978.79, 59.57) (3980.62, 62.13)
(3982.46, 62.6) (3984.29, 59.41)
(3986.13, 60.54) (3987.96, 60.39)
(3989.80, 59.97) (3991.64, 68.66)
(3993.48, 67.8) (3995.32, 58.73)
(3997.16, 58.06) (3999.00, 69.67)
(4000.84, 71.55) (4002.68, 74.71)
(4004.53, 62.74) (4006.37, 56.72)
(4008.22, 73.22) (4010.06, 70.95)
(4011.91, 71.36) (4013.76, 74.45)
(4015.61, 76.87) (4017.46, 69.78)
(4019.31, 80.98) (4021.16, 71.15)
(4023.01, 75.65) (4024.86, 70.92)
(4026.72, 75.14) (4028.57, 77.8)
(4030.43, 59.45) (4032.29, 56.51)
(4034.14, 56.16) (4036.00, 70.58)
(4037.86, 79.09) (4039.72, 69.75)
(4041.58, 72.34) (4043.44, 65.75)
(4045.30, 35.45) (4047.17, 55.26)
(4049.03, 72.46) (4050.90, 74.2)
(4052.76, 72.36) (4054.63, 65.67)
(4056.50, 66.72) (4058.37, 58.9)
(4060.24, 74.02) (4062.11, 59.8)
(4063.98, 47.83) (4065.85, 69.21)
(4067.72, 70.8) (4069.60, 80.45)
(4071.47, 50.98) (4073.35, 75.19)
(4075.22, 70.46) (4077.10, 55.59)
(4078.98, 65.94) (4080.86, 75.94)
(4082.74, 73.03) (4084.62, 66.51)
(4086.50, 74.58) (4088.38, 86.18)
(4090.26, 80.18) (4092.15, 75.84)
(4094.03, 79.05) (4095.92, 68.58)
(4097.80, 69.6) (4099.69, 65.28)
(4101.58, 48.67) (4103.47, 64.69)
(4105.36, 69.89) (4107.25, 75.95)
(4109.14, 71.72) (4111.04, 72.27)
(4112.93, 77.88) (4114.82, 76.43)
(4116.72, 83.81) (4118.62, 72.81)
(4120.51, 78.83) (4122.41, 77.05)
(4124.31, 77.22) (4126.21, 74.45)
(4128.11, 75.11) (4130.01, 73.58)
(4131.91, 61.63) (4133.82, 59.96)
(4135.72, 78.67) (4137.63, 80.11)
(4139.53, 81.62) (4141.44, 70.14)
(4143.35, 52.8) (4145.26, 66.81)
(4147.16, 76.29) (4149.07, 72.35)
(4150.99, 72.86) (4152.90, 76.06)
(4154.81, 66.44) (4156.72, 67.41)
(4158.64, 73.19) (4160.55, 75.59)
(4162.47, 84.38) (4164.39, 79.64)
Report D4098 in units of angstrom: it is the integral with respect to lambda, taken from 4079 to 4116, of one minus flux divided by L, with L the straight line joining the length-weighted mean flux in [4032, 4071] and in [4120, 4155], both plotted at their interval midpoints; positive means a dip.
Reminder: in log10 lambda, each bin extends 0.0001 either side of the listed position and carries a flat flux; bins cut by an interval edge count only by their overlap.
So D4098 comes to -1.66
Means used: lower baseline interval 65.4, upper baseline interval 72.2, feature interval 72.1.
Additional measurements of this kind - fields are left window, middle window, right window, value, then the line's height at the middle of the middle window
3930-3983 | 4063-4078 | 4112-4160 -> -1.27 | 60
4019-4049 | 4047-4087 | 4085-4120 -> 1.47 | 69.8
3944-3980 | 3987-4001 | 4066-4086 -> -4.40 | 48.7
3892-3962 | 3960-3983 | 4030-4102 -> 6.19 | 50.1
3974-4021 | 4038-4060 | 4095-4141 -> 0.94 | 68.2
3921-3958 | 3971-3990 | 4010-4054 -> -0.77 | 50.8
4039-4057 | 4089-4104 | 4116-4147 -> -0.01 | 69.5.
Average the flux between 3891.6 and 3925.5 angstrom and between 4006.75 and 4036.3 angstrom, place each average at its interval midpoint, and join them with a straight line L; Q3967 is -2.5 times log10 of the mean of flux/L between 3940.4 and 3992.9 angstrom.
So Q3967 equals 0.29 mag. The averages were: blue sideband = 48.1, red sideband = 70.4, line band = 45.8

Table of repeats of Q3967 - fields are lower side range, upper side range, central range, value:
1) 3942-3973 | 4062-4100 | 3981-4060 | -0.23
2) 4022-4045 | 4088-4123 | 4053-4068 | 0.09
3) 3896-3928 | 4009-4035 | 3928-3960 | 0.42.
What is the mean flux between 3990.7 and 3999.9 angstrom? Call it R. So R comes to 64.5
